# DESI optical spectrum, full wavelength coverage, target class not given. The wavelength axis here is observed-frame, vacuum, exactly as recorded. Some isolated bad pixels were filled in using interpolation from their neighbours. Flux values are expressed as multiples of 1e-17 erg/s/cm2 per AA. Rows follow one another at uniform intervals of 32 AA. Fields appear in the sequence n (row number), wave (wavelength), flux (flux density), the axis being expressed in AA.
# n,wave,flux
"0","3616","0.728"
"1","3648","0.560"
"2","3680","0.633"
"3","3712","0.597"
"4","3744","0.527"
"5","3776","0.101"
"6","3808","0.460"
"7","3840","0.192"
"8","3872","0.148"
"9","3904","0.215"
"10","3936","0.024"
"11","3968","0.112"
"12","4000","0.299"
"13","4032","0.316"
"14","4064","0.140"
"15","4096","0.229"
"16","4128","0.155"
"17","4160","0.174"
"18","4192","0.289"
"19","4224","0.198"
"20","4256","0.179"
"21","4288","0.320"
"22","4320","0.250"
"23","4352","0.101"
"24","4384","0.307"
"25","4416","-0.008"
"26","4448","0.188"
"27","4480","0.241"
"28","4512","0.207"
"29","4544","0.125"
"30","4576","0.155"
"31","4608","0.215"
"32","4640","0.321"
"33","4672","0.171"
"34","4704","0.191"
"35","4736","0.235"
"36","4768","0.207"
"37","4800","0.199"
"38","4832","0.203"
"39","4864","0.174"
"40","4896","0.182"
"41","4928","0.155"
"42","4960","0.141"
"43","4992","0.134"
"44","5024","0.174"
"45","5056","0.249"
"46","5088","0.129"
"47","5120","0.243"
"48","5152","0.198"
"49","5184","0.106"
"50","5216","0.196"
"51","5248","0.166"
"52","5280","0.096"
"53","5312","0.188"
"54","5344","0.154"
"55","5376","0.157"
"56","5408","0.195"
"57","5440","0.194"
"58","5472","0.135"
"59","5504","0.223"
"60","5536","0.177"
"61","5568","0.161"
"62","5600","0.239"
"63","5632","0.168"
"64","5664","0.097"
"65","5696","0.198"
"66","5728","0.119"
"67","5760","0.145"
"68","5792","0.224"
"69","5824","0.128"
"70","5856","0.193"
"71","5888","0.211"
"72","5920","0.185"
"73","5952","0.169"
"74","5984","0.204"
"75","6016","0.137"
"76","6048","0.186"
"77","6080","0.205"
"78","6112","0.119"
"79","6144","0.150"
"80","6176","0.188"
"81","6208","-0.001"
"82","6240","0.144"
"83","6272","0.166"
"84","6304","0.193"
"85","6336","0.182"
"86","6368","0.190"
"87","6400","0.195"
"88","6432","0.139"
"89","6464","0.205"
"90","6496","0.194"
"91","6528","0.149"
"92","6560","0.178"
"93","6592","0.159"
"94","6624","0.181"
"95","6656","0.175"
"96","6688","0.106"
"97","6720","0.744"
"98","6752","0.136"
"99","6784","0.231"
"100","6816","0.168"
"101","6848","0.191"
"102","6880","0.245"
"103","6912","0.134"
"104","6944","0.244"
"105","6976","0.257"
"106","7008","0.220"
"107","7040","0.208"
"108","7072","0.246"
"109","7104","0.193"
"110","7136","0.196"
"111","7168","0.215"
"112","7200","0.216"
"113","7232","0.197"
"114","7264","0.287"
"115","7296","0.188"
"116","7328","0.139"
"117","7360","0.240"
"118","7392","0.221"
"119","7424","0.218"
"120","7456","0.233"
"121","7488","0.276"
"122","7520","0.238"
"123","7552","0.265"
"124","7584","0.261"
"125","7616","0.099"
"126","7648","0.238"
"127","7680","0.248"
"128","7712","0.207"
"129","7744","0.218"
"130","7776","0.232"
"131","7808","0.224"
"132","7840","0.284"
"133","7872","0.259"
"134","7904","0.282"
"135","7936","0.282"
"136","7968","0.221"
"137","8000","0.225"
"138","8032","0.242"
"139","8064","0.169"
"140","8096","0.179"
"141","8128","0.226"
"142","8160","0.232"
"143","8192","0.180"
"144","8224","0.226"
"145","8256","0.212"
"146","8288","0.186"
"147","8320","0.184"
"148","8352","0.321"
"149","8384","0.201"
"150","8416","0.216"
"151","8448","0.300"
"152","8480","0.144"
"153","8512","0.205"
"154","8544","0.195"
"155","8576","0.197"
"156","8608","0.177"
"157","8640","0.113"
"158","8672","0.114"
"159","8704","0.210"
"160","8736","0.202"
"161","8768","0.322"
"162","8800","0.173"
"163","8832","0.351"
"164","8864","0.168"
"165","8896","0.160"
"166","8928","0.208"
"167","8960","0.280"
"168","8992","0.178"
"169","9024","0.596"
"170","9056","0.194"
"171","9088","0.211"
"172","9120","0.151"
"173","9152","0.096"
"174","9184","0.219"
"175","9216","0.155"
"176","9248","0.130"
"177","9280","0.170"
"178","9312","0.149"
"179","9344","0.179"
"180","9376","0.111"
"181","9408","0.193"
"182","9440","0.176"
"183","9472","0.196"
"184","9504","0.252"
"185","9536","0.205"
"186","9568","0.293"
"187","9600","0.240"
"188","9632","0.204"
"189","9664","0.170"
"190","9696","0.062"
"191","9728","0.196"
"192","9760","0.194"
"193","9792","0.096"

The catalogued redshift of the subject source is 0.804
